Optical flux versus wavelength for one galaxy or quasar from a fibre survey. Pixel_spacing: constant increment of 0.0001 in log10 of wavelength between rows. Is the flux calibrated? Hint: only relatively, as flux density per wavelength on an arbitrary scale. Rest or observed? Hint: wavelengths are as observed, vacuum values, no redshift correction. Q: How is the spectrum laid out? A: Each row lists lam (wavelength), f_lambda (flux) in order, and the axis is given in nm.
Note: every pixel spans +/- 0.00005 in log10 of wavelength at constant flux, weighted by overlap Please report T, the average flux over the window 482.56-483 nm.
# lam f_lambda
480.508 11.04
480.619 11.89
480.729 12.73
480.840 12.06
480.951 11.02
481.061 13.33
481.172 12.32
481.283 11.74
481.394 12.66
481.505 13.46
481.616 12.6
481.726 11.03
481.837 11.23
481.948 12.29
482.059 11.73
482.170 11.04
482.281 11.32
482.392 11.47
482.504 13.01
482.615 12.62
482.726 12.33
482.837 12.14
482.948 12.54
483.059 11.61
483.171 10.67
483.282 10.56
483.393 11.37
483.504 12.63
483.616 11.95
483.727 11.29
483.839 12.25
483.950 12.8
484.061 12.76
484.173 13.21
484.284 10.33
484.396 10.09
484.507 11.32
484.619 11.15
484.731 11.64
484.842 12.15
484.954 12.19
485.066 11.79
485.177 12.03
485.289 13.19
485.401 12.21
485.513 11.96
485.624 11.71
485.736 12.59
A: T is 12.4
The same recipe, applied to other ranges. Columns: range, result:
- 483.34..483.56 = 12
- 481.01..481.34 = 12.4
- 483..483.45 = 11.1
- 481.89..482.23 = 11.7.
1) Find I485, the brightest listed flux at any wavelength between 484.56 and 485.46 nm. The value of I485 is 13.19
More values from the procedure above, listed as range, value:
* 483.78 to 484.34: 13.21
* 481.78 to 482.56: 13.01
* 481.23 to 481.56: 13.46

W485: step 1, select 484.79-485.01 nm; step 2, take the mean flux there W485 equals 12.1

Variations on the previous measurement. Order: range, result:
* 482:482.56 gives 11.7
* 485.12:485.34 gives 12.6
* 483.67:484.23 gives 12.5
